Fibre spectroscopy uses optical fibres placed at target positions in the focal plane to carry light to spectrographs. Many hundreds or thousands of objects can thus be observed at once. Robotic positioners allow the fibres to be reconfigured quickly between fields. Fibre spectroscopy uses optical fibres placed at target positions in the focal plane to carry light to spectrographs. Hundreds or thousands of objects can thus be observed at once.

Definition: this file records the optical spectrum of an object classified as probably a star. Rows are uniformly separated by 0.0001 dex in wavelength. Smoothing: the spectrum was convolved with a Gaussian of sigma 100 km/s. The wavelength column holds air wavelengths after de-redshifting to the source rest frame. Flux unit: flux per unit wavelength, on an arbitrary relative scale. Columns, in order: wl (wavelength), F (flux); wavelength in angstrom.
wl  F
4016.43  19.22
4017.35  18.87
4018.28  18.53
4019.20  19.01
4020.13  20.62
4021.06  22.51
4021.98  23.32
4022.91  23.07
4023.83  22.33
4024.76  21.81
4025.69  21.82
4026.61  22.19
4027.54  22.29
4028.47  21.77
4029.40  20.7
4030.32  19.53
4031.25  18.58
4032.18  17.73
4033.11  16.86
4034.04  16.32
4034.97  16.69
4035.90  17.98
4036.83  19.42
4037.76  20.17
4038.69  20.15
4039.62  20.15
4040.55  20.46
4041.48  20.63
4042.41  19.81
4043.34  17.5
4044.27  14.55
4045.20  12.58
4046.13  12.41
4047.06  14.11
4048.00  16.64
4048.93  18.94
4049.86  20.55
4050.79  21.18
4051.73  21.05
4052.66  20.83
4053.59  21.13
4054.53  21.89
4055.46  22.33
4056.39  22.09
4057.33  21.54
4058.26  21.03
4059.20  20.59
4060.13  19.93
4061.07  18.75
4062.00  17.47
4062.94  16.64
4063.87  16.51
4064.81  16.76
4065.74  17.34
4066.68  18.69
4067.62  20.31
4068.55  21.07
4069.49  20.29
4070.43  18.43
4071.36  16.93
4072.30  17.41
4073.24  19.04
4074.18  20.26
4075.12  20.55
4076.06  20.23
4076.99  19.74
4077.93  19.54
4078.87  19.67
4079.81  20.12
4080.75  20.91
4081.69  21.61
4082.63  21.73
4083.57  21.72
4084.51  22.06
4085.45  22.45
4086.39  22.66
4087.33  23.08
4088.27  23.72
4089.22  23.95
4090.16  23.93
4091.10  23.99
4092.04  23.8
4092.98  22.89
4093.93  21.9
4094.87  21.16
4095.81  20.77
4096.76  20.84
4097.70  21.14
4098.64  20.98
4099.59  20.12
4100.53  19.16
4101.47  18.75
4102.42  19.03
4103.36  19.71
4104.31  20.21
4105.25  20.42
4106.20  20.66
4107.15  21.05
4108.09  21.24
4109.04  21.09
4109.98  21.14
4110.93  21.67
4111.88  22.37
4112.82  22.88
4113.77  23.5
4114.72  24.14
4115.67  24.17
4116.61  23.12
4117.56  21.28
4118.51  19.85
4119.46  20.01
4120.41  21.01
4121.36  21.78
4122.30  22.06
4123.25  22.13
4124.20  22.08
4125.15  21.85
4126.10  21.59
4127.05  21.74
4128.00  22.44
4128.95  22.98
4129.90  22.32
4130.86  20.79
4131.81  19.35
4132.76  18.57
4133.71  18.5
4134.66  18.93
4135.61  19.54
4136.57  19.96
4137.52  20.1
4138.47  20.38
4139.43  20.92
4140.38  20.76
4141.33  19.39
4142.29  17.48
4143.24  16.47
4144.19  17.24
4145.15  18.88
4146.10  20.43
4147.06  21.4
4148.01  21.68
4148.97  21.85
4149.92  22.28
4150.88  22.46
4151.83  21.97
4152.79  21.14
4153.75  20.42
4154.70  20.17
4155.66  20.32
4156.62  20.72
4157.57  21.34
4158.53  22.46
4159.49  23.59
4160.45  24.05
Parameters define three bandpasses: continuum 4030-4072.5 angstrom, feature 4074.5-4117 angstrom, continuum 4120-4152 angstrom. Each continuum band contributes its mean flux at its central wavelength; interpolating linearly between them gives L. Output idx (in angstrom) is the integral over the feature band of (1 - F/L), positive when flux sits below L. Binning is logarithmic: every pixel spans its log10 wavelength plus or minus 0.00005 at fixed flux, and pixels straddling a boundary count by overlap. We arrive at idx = -3.9 angstrom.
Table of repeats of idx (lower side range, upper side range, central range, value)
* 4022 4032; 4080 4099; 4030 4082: 6.7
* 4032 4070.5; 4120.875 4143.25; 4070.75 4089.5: -1.3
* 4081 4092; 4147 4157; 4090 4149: 3.0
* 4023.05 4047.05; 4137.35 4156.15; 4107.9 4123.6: -1.6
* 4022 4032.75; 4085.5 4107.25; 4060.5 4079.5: 2.3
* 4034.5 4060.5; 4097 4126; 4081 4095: -1.5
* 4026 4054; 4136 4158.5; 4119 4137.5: -0.8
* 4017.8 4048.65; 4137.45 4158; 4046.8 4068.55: -0.1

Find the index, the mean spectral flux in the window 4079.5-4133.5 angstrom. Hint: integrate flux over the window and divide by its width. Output 21.6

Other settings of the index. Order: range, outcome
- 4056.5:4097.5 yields 20.5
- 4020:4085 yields 19.6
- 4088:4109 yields 21.3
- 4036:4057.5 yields 19.1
